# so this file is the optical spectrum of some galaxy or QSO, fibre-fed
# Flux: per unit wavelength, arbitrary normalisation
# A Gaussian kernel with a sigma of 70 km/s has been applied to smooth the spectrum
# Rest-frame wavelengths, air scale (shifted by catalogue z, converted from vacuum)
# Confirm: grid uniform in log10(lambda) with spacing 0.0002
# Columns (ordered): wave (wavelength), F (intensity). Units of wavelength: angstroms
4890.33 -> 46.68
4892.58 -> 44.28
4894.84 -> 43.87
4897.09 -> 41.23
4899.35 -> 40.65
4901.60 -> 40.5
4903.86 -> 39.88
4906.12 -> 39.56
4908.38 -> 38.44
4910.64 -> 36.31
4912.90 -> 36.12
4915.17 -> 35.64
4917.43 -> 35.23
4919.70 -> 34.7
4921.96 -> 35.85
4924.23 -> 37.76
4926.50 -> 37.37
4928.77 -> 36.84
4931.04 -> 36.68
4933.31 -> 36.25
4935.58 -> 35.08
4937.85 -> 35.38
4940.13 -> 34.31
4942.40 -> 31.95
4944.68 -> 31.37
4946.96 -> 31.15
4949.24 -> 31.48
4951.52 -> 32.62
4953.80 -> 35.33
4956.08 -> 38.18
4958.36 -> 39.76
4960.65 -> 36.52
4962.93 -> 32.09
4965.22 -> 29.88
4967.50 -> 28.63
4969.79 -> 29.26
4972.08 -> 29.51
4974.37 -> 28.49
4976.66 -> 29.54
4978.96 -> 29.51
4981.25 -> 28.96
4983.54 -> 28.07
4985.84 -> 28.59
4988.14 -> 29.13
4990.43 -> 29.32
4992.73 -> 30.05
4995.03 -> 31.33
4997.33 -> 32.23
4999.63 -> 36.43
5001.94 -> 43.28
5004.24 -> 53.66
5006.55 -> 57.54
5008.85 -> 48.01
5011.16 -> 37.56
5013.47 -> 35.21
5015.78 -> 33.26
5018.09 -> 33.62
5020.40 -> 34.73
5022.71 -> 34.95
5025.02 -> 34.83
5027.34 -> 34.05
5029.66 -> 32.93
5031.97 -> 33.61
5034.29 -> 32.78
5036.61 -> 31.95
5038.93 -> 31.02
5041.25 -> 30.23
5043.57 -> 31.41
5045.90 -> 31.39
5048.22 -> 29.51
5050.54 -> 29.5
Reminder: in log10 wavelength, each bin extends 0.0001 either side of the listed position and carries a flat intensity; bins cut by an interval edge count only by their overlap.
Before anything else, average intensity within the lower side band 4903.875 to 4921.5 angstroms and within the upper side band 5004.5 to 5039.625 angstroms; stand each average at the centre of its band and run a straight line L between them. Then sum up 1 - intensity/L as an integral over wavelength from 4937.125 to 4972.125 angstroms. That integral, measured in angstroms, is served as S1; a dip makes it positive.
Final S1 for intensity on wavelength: 3.6 angstroms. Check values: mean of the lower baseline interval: 36.8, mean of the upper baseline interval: 36.9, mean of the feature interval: 33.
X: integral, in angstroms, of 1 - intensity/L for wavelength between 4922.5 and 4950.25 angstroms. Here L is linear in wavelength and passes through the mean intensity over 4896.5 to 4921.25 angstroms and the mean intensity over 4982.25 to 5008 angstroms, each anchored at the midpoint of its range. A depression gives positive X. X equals 2.06 angstroms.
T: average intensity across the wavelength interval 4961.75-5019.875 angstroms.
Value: 34.2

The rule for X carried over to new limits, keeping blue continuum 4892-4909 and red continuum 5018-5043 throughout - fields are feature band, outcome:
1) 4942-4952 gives 1.7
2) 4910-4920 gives 1.1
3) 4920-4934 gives 1.0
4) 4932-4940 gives 0.7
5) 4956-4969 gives 1.2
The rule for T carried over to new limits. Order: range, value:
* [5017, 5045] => 33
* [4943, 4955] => 32.4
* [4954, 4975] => 32.7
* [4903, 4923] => 36.8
